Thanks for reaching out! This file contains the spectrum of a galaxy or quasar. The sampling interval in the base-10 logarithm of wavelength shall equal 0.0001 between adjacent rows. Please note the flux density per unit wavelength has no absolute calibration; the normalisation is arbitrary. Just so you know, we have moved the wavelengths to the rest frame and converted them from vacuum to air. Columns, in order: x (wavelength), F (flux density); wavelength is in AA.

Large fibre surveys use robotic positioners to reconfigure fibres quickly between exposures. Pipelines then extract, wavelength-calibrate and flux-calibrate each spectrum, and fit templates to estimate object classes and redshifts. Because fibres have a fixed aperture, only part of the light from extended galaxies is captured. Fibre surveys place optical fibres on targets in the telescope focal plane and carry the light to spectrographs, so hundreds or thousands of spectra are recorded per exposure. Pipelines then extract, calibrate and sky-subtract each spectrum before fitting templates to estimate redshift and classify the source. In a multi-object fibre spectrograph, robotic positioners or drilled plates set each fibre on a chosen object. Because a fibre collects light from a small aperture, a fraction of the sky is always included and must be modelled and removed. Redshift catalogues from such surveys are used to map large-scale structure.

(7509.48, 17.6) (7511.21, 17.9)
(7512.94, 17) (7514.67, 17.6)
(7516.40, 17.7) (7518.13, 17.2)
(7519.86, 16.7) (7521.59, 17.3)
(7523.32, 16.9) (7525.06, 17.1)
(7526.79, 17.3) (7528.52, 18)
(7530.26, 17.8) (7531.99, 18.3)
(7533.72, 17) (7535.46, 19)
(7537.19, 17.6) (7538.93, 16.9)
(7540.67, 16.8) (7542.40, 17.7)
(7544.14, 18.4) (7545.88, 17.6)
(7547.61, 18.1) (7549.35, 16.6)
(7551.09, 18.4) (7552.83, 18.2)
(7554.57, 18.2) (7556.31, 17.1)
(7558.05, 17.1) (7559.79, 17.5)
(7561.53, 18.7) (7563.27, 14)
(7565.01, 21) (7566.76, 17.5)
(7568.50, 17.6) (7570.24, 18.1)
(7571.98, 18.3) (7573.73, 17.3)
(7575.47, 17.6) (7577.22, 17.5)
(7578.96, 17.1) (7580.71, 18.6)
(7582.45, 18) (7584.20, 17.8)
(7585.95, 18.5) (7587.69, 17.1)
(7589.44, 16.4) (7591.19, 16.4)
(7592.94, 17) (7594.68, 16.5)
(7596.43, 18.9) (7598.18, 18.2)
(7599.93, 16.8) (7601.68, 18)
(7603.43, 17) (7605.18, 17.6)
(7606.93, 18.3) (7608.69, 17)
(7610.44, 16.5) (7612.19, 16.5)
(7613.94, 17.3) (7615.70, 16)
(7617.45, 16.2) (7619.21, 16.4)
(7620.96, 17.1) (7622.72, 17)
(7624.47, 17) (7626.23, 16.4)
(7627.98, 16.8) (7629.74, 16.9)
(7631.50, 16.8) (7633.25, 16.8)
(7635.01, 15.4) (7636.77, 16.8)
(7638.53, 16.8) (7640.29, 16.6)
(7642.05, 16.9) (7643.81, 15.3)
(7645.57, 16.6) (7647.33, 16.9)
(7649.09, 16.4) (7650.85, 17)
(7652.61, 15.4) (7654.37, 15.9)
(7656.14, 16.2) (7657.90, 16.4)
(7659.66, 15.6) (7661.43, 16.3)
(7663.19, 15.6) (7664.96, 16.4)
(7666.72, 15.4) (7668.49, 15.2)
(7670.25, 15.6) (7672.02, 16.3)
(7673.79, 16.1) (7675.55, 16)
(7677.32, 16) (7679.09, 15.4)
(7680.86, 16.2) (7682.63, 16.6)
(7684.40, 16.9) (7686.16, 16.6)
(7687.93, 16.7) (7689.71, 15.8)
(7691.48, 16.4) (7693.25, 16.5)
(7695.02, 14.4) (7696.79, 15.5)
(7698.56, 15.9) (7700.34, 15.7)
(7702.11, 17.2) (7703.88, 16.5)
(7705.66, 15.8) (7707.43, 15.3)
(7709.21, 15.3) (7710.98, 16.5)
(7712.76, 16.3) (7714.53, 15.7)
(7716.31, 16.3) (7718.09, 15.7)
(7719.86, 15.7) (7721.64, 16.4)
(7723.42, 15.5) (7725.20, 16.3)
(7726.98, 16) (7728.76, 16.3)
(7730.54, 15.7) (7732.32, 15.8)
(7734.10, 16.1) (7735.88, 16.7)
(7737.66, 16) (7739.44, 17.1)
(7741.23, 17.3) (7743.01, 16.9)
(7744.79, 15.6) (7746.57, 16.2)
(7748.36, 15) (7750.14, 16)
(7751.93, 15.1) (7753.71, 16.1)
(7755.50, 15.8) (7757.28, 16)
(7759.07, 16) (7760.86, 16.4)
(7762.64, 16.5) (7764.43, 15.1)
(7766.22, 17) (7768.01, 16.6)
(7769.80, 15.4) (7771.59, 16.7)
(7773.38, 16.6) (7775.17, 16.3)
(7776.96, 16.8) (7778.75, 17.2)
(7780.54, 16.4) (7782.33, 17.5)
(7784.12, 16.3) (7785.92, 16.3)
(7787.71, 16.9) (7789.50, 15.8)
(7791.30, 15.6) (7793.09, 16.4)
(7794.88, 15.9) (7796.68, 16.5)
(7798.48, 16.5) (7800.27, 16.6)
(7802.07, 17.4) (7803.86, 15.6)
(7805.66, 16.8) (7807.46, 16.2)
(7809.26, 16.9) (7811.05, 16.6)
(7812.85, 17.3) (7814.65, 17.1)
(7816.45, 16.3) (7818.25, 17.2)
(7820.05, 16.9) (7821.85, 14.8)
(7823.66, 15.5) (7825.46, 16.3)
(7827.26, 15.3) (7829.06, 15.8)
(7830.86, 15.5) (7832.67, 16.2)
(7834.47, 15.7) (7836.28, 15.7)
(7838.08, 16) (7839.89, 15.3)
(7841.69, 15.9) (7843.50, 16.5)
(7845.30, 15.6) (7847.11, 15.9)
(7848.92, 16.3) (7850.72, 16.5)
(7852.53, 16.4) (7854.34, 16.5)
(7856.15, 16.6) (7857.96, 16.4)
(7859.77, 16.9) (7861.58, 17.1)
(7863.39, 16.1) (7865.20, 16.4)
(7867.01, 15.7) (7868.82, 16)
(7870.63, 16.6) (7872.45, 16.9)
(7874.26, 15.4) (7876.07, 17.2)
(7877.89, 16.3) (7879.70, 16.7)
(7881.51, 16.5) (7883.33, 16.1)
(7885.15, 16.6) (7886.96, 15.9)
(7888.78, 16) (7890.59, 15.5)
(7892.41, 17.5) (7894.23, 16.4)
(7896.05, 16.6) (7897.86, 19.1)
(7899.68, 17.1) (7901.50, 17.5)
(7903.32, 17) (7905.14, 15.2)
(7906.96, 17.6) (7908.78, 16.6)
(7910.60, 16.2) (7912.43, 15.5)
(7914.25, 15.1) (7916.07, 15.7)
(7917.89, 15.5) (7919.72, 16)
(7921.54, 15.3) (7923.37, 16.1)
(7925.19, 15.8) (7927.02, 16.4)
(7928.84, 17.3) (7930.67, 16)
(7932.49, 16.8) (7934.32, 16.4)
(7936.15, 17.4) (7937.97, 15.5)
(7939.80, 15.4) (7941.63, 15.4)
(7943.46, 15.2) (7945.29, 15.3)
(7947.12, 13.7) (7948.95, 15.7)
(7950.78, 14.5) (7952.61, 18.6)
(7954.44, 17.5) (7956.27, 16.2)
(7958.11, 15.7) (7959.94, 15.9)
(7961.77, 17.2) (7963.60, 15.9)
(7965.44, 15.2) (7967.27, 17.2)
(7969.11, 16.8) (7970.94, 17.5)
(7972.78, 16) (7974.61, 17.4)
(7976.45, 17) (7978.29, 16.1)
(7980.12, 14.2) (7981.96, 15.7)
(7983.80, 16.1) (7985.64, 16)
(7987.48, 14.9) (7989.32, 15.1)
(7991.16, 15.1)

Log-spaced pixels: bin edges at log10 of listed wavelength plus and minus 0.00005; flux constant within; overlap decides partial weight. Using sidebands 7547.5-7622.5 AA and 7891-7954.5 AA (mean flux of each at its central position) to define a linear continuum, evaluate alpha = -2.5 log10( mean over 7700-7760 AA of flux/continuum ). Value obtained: 0.06 mag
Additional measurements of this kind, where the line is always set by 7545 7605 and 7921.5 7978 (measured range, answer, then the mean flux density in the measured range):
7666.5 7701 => 0.081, 16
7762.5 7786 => 0.025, 16.5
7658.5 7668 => 0.094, 15.8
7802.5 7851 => 0.035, 16.1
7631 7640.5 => 0.055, 16.5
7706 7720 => 0.081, 15.9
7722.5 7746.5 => 0.050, 16.3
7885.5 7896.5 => 0.007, 16.3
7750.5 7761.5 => 0.070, 15.9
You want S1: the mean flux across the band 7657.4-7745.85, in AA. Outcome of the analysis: 16.1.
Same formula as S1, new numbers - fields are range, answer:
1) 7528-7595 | 17.6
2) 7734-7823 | 16.4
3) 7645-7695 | 16.1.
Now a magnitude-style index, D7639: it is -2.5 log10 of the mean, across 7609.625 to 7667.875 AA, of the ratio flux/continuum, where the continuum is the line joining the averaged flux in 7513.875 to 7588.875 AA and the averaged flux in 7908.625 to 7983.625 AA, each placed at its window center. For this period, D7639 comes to 0.06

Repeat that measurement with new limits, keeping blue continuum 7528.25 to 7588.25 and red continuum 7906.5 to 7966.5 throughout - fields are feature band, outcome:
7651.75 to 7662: 0.09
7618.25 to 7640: 0.05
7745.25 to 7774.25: 0.05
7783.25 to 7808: 0.02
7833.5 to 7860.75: 0.02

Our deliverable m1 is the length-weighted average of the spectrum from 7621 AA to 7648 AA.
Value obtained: 16.6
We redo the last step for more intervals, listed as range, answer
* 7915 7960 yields 16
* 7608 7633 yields 16.7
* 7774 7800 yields 16.5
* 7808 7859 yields 16.2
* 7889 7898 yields 16.8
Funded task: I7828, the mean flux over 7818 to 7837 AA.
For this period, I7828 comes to 15.9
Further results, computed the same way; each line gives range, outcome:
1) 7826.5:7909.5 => 16.4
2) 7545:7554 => 17.8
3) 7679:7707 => 16.1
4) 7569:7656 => 17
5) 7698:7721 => 16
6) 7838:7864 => 16.3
